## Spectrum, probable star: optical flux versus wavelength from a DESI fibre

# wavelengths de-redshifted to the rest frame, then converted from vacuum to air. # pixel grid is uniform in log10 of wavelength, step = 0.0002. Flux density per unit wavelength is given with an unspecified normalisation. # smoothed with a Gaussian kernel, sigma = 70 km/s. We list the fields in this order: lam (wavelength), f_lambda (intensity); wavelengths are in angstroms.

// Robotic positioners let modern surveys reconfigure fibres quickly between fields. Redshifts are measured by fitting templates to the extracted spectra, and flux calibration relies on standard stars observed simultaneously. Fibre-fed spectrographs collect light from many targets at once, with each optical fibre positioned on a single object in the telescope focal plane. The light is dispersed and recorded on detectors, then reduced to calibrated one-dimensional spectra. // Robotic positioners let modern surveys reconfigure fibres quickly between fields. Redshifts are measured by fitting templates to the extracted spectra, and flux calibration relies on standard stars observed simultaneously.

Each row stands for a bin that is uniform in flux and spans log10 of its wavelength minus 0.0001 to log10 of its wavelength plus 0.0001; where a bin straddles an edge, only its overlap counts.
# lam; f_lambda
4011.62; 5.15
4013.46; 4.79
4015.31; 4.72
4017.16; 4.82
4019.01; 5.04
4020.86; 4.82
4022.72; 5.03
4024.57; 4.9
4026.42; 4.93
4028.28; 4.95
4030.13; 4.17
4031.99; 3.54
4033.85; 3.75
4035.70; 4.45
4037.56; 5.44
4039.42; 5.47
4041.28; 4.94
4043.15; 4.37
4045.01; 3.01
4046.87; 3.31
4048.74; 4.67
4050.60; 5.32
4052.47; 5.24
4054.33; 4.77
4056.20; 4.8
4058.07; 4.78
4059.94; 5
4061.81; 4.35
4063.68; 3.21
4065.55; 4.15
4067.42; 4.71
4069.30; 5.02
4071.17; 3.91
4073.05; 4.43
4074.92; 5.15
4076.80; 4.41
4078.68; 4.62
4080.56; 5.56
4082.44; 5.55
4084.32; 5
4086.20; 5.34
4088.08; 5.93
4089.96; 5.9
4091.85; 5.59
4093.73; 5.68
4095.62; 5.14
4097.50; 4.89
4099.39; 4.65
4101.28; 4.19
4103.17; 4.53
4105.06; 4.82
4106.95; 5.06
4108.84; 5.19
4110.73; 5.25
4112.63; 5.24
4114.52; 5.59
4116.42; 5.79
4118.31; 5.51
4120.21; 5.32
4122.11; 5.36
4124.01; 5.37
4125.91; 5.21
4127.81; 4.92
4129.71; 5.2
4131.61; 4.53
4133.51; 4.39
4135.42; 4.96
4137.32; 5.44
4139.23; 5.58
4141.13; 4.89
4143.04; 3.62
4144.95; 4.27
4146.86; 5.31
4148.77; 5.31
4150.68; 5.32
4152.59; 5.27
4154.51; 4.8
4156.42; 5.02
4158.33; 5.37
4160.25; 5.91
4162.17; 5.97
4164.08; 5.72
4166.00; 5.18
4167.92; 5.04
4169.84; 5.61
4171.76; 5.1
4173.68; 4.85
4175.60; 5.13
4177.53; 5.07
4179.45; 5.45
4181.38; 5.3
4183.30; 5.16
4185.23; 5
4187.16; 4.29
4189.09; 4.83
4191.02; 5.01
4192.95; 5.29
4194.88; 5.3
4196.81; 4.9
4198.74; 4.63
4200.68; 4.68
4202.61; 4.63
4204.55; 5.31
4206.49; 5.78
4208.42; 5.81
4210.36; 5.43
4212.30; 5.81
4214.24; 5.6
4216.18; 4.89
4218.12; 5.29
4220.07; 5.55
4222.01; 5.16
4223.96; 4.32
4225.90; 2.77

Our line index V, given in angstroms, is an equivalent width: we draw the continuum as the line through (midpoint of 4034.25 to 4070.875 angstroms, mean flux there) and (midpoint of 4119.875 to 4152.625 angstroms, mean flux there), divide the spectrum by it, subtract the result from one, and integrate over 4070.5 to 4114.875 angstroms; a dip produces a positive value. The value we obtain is -2.8 angstroms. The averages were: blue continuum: 4.56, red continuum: 5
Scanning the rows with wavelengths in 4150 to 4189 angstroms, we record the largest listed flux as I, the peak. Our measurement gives 5.97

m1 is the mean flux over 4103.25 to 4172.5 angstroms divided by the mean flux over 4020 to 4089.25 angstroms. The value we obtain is 1.1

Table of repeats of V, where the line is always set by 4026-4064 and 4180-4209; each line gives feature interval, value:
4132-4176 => -1.93 angstroms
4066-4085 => -0.79 angstroms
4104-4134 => -2.51 angstroms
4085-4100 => -2.29 angstroms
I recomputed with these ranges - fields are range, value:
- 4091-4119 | 5.79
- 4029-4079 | 5.47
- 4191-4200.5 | 5.3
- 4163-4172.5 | 5.72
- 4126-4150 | 5.58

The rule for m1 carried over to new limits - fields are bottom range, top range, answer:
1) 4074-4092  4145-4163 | 1.00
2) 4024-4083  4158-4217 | 1.14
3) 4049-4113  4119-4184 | 1.05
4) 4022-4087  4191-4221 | 1.13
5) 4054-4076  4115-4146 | 1.11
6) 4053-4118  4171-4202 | 1.01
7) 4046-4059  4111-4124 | 1.16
